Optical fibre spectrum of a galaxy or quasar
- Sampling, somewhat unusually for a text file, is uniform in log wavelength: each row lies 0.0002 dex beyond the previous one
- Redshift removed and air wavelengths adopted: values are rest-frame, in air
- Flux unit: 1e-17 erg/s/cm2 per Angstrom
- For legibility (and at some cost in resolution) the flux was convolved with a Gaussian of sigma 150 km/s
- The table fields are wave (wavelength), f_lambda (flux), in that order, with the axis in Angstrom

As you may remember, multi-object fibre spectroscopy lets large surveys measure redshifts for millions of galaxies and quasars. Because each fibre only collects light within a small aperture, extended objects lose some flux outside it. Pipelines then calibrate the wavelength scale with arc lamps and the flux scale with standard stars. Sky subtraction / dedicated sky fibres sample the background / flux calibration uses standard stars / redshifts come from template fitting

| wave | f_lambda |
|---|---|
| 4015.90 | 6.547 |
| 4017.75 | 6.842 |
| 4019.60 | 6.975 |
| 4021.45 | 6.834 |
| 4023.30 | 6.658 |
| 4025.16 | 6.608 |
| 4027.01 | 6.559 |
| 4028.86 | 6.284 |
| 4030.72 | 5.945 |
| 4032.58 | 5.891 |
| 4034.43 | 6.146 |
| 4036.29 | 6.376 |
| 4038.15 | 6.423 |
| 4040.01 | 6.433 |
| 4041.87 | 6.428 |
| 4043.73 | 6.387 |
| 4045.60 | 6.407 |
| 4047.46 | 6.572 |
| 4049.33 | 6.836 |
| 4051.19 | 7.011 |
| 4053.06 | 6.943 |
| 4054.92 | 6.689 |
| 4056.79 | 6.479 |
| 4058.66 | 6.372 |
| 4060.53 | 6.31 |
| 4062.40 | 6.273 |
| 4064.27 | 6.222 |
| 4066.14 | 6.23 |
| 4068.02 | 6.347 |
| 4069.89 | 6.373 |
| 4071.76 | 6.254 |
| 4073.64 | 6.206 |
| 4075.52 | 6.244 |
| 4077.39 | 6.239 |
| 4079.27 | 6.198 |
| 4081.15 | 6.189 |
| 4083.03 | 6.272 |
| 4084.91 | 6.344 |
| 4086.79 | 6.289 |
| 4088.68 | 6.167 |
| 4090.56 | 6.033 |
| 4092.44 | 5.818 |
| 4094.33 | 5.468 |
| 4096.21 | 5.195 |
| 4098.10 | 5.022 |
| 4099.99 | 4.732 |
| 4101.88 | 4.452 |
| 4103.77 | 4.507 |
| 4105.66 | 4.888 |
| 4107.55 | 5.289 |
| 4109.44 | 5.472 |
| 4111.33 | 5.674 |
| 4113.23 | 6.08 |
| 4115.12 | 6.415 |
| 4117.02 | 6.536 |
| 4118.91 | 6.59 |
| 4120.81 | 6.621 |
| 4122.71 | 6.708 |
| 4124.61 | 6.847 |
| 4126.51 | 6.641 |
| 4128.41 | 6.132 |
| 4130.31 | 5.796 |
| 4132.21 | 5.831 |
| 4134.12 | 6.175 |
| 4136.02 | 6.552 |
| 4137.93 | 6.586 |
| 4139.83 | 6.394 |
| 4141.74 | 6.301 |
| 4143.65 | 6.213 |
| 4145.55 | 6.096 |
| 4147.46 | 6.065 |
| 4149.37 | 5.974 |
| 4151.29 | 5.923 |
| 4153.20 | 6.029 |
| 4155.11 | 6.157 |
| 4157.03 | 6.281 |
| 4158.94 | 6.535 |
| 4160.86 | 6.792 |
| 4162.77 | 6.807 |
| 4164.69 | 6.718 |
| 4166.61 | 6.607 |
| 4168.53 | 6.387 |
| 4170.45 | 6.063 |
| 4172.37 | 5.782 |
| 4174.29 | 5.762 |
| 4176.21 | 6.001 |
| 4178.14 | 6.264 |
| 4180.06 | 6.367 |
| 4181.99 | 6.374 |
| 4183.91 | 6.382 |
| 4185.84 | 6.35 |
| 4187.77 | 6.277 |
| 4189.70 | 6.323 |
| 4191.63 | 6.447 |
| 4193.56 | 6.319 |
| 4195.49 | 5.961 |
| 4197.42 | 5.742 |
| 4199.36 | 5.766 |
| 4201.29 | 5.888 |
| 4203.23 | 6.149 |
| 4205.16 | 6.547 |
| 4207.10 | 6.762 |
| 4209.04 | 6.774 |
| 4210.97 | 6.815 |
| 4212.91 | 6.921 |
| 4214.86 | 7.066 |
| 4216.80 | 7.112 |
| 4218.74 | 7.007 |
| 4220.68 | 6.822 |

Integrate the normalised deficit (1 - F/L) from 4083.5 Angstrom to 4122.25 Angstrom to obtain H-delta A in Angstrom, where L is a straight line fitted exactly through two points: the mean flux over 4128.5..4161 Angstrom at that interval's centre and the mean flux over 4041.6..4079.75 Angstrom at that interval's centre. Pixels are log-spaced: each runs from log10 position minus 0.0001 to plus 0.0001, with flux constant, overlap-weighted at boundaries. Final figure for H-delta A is 3.8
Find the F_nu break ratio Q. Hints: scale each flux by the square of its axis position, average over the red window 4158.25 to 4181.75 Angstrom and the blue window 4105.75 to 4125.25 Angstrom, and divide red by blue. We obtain 1.06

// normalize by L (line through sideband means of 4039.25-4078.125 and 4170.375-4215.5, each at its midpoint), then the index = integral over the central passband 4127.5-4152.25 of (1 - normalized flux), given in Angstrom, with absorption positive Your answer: 0.8 Angstrom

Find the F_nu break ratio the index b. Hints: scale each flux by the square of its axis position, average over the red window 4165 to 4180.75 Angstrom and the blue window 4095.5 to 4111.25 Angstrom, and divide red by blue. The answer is 1.28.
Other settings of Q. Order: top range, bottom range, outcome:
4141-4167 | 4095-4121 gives 1.17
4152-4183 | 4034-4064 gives 1.03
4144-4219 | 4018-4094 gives 1.06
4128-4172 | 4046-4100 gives 1.05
